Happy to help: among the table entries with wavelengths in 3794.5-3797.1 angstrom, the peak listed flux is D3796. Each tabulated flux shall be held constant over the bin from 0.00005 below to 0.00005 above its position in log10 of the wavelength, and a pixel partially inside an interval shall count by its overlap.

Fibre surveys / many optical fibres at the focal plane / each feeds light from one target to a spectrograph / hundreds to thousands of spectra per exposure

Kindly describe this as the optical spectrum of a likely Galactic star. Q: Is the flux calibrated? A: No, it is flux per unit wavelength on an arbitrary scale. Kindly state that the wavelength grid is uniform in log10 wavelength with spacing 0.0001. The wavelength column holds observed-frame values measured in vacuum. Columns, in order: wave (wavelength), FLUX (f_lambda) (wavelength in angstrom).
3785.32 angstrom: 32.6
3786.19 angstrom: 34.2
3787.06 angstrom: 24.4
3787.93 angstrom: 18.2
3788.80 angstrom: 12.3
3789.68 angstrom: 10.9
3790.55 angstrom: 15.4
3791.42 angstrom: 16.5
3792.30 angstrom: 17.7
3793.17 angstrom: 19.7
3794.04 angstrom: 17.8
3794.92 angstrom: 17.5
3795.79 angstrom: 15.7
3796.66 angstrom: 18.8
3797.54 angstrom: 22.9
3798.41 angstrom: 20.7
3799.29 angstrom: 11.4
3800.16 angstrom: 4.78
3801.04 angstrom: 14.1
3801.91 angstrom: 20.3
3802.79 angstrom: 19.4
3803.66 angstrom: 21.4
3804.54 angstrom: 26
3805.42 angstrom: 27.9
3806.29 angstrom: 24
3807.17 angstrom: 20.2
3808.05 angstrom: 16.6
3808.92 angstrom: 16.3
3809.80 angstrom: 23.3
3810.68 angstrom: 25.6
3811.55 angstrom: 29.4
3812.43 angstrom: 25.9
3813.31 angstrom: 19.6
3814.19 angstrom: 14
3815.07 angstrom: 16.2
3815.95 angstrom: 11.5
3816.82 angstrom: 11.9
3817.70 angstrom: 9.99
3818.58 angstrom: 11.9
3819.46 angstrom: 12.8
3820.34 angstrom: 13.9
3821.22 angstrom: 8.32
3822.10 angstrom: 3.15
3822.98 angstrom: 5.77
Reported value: 18.8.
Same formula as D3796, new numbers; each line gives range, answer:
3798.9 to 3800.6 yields 11.4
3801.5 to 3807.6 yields 27.9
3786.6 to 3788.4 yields 24.4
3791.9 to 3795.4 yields 19.7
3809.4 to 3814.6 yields 29.4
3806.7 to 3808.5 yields 20.2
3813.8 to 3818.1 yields 16.2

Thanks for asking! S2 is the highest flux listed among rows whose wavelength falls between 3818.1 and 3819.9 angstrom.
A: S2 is 12.8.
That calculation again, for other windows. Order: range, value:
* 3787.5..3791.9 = 18.2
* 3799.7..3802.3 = 20.3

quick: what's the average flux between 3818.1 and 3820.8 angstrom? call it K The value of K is 12.8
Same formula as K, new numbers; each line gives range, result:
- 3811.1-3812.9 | 27.5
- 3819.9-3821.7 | 10.9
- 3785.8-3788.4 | 25.3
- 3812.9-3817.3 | 14.6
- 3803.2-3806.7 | 24.8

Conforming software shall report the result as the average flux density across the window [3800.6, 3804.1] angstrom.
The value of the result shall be 18.8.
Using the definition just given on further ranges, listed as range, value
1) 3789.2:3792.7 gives 15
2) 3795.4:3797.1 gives 17.3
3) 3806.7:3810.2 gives 19.1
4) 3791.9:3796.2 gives 17.7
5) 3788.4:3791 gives 12.9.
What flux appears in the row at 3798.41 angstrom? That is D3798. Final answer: 20.7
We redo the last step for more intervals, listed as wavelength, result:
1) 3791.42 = 16.5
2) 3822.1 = 3.15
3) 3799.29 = 11.4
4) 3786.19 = 34.2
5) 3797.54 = 22.9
